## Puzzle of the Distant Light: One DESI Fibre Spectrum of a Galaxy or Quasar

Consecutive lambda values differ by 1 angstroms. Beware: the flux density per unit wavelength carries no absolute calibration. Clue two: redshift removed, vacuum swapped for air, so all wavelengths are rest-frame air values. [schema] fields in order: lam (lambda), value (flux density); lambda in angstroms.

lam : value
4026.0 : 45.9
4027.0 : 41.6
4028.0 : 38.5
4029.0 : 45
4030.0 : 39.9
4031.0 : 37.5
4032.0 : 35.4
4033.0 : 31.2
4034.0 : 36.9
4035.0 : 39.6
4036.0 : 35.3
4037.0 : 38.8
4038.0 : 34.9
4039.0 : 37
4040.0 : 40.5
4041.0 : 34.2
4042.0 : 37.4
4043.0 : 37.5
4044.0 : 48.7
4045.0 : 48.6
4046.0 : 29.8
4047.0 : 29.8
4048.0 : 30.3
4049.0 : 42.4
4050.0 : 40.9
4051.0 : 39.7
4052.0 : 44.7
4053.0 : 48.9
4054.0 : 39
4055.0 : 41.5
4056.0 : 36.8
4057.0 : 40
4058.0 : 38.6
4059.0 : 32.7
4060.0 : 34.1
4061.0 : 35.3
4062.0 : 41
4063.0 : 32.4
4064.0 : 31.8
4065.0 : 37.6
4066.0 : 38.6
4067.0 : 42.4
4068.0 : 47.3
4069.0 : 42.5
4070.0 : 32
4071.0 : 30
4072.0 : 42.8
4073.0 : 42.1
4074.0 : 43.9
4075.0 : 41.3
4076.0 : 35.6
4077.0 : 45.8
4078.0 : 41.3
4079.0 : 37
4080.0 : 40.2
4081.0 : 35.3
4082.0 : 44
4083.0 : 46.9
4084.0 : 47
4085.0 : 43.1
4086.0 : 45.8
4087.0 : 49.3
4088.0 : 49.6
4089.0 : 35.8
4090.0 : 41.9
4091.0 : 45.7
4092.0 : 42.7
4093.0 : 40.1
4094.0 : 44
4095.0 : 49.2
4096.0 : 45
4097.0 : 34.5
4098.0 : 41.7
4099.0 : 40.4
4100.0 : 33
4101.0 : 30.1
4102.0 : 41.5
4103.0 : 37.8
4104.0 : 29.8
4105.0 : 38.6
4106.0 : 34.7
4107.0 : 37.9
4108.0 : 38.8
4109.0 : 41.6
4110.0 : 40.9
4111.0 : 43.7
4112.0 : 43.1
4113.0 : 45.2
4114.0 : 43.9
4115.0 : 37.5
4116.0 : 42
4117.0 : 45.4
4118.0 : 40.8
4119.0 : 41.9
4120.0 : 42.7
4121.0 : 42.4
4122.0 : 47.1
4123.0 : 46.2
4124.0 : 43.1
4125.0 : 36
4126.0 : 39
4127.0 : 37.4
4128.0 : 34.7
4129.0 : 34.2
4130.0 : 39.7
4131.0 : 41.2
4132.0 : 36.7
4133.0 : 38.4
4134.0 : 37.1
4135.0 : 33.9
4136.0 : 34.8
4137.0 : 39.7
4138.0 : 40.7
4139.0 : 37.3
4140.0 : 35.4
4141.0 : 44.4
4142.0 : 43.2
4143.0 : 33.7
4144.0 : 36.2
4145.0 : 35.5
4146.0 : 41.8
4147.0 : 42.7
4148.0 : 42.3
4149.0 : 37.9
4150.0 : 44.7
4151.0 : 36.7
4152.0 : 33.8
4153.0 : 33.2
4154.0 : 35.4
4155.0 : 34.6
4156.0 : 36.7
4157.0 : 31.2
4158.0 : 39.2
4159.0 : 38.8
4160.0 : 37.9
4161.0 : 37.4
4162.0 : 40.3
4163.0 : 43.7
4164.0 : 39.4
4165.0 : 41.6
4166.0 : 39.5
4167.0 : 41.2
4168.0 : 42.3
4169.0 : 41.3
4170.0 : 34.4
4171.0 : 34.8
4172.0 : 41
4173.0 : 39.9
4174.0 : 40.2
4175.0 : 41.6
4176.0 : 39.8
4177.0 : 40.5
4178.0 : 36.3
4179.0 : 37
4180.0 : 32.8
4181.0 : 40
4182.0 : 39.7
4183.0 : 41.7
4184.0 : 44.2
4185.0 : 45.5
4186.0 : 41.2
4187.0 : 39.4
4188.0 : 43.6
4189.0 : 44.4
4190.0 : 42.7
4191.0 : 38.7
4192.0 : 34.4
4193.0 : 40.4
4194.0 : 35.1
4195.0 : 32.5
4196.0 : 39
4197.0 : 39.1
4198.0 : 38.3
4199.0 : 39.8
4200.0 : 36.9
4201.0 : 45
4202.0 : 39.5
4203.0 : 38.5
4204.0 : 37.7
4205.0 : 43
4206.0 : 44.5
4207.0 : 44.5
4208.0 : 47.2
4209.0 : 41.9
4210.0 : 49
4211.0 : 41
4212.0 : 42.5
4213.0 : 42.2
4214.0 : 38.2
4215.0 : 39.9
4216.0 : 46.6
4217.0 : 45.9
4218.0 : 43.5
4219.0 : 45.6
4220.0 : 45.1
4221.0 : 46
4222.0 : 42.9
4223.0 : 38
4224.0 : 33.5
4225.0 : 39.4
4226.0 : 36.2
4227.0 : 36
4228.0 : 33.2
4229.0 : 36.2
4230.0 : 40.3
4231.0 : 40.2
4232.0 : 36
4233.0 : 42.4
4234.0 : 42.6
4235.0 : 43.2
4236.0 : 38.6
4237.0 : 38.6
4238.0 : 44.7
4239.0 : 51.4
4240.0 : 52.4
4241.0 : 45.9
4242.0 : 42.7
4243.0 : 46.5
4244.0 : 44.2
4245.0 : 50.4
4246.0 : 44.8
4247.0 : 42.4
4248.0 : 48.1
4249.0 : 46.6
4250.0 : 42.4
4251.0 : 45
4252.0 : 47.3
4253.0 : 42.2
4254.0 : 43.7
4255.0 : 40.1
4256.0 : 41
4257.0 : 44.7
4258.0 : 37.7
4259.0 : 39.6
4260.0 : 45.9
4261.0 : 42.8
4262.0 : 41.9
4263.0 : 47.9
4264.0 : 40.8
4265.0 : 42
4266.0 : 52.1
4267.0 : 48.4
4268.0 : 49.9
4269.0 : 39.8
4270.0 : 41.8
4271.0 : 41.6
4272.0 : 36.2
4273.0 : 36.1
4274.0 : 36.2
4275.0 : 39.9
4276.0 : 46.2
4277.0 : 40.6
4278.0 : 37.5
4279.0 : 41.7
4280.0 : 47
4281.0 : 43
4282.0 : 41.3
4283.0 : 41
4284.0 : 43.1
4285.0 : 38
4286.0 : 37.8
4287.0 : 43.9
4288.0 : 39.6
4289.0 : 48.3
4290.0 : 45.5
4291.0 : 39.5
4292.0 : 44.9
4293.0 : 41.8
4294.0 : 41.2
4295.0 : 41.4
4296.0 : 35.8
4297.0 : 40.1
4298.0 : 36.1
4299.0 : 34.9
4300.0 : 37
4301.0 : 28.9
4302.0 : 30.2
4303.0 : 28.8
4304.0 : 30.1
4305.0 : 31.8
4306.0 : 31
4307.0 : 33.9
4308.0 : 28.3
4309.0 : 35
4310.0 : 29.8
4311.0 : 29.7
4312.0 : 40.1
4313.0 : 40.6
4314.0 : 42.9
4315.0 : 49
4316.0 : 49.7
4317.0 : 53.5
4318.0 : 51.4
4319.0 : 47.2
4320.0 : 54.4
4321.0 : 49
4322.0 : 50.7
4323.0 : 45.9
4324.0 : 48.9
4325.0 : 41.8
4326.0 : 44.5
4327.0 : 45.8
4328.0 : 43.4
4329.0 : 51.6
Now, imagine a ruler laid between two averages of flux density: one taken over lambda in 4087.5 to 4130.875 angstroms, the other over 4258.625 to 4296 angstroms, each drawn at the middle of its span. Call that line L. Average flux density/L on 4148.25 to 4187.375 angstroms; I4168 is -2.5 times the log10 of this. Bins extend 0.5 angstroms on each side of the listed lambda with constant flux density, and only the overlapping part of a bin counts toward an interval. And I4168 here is 0.06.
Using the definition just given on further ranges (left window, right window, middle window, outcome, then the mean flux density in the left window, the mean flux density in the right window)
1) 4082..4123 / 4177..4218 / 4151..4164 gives 0.12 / 41.7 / 40.8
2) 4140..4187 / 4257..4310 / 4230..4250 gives -0.12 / 39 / 39.7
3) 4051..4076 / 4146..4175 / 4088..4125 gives -0.05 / 39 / 38.8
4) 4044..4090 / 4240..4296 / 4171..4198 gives 0.06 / 40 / 43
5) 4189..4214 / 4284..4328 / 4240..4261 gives -0.09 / 40.6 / 40.5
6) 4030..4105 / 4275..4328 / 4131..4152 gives 0.03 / 39.4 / 40.8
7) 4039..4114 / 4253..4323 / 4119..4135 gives 0.02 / 39.9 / 41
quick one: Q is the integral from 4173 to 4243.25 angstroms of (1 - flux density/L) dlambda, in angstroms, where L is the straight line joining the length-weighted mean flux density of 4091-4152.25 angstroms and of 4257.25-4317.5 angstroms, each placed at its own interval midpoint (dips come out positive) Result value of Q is -2.0 angstroms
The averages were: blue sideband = 39.7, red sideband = 40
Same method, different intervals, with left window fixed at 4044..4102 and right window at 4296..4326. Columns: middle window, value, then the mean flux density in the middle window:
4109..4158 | 0.9 angstroms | 39.3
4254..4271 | -1.6 angstroms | 43.5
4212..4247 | -2.0 angstroms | 42.2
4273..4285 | -0.4 angstroms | 41.2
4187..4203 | 0.3 angstroms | 39.3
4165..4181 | 0.4 angstroms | 39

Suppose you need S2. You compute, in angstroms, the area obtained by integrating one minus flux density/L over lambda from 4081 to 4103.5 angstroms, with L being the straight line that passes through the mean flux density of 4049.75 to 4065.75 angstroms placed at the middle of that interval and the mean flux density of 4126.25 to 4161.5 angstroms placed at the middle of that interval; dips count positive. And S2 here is -2.3 angstroms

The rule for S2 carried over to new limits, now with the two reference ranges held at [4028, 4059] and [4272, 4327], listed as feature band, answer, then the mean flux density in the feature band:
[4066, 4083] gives -0.7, 40.4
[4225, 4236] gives 0.4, 38.7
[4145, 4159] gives 0.6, 37.7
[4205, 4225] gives -1.6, 43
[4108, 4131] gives -1.2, 41.2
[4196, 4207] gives -0.2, 40.4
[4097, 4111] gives 0.5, 37.6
